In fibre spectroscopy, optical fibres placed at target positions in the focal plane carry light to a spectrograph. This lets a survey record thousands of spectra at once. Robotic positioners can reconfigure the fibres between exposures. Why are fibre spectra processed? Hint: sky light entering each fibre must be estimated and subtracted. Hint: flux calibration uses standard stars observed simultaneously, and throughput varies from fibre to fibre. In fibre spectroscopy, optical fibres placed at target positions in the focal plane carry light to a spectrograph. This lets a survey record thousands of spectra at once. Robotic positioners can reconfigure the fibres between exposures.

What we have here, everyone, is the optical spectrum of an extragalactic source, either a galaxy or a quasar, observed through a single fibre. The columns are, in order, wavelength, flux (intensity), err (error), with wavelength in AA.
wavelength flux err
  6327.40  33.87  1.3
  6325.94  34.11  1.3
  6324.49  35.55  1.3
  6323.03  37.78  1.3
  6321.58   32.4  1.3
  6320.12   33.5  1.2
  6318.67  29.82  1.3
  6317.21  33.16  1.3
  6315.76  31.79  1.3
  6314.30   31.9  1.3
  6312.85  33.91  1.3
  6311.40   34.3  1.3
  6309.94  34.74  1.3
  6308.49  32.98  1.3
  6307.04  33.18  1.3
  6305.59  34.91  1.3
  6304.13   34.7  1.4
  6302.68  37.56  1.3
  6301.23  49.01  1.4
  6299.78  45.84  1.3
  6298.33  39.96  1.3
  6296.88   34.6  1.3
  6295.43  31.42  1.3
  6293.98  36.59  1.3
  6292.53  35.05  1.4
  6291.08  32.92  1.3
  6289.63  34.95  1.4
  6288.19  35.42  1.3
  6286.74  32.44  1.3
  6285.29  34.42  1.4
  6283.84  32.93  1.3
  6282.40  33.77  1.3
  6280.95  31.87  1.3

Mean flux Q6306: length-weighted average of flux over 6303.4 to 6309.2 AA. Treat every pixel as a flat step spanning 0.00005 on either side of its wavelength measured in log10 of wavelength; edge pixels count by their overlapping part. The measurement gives 33.9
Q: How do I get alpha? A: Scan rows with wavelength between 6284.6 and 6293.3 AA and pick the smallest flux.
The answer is 32.44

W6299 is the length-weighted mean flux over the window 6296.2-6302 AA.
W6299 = 42.4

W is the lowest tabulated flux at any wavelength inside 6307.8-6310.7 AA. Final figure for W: 32.98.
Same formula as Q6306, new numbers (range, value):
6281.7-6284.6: 33.4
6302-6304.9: 36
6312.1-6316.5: 32.6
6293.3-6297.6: 34.2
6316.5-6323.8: 33.3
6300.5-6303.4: 43.3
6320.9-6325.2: 35.3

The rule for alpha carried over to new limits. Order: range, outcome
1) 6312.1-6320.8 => 29.82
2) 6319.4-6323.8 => 32.4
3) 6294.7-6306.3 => 31.42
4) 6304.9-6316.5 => 31.79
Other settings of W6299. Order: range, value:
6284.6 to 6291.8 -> 34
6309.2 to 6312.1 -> 34.5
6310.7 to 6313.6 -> 34.2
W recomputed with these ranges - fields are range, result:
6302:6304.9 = 34.7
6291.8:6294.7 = 35.05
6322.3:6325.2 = 35.55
